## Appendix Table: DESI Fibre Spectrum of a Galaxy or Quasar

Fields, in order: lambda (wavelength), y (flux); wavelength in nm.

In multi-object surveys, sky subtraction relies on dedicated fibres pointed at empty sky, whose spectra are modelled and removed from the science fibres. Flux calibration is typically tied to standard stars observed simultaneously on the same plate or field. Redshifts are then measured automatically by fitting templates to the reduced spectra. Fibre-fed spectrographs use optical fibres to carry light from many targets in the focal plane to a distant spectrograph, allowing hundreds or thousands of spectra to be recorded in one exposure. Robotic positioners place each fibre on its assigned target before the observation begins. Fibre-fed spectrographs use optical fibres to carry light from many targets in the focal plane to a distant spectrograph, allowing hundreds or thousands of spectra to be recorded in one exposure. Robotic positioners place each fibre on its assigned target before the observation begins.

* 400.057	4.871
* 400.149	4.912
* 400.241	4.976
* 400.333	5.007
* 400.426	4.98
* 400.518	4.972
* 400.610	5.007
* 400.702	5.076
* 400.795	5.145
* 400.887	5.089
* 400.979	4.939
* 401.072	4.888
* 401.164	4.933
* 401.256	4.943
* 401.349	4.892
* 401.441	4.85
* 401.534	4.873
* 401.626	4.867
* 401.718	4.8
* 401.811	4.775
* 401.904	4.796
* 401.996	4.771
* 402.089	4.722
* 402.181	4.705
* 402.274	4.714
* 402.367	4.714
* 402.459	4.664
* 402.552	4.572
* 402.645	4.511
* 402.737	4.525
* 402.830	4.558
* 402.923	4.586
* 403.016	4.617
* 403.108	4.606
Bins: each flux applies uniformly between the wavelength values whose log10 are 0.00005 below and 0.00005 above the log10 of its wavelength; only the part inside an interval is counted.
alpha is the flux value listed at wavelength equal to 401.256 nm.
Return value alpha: 4.943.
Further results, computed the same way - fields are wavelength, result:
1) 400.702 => 5.076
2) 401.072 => 4.888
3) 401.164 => 4.933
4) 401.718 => 4.8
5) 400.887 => 5.089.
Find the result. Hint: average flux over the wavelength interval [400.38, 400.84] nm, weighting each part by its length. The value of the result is 5.04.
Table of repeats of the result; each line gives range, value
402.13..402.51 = 4.7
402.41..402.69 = 4.58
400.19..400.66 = 4.99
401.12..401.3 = 4.95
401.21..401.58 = 4.89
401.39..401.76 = 4.86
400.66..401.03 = 5.05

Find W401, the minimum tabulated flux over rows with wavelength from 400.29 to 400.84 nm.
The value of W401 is 4.972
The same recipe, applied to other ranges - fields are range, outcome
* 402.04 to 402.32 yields 4.705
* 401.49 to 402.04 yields 4.771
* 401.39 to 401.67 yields 4.85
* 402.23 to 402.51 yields 4.664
